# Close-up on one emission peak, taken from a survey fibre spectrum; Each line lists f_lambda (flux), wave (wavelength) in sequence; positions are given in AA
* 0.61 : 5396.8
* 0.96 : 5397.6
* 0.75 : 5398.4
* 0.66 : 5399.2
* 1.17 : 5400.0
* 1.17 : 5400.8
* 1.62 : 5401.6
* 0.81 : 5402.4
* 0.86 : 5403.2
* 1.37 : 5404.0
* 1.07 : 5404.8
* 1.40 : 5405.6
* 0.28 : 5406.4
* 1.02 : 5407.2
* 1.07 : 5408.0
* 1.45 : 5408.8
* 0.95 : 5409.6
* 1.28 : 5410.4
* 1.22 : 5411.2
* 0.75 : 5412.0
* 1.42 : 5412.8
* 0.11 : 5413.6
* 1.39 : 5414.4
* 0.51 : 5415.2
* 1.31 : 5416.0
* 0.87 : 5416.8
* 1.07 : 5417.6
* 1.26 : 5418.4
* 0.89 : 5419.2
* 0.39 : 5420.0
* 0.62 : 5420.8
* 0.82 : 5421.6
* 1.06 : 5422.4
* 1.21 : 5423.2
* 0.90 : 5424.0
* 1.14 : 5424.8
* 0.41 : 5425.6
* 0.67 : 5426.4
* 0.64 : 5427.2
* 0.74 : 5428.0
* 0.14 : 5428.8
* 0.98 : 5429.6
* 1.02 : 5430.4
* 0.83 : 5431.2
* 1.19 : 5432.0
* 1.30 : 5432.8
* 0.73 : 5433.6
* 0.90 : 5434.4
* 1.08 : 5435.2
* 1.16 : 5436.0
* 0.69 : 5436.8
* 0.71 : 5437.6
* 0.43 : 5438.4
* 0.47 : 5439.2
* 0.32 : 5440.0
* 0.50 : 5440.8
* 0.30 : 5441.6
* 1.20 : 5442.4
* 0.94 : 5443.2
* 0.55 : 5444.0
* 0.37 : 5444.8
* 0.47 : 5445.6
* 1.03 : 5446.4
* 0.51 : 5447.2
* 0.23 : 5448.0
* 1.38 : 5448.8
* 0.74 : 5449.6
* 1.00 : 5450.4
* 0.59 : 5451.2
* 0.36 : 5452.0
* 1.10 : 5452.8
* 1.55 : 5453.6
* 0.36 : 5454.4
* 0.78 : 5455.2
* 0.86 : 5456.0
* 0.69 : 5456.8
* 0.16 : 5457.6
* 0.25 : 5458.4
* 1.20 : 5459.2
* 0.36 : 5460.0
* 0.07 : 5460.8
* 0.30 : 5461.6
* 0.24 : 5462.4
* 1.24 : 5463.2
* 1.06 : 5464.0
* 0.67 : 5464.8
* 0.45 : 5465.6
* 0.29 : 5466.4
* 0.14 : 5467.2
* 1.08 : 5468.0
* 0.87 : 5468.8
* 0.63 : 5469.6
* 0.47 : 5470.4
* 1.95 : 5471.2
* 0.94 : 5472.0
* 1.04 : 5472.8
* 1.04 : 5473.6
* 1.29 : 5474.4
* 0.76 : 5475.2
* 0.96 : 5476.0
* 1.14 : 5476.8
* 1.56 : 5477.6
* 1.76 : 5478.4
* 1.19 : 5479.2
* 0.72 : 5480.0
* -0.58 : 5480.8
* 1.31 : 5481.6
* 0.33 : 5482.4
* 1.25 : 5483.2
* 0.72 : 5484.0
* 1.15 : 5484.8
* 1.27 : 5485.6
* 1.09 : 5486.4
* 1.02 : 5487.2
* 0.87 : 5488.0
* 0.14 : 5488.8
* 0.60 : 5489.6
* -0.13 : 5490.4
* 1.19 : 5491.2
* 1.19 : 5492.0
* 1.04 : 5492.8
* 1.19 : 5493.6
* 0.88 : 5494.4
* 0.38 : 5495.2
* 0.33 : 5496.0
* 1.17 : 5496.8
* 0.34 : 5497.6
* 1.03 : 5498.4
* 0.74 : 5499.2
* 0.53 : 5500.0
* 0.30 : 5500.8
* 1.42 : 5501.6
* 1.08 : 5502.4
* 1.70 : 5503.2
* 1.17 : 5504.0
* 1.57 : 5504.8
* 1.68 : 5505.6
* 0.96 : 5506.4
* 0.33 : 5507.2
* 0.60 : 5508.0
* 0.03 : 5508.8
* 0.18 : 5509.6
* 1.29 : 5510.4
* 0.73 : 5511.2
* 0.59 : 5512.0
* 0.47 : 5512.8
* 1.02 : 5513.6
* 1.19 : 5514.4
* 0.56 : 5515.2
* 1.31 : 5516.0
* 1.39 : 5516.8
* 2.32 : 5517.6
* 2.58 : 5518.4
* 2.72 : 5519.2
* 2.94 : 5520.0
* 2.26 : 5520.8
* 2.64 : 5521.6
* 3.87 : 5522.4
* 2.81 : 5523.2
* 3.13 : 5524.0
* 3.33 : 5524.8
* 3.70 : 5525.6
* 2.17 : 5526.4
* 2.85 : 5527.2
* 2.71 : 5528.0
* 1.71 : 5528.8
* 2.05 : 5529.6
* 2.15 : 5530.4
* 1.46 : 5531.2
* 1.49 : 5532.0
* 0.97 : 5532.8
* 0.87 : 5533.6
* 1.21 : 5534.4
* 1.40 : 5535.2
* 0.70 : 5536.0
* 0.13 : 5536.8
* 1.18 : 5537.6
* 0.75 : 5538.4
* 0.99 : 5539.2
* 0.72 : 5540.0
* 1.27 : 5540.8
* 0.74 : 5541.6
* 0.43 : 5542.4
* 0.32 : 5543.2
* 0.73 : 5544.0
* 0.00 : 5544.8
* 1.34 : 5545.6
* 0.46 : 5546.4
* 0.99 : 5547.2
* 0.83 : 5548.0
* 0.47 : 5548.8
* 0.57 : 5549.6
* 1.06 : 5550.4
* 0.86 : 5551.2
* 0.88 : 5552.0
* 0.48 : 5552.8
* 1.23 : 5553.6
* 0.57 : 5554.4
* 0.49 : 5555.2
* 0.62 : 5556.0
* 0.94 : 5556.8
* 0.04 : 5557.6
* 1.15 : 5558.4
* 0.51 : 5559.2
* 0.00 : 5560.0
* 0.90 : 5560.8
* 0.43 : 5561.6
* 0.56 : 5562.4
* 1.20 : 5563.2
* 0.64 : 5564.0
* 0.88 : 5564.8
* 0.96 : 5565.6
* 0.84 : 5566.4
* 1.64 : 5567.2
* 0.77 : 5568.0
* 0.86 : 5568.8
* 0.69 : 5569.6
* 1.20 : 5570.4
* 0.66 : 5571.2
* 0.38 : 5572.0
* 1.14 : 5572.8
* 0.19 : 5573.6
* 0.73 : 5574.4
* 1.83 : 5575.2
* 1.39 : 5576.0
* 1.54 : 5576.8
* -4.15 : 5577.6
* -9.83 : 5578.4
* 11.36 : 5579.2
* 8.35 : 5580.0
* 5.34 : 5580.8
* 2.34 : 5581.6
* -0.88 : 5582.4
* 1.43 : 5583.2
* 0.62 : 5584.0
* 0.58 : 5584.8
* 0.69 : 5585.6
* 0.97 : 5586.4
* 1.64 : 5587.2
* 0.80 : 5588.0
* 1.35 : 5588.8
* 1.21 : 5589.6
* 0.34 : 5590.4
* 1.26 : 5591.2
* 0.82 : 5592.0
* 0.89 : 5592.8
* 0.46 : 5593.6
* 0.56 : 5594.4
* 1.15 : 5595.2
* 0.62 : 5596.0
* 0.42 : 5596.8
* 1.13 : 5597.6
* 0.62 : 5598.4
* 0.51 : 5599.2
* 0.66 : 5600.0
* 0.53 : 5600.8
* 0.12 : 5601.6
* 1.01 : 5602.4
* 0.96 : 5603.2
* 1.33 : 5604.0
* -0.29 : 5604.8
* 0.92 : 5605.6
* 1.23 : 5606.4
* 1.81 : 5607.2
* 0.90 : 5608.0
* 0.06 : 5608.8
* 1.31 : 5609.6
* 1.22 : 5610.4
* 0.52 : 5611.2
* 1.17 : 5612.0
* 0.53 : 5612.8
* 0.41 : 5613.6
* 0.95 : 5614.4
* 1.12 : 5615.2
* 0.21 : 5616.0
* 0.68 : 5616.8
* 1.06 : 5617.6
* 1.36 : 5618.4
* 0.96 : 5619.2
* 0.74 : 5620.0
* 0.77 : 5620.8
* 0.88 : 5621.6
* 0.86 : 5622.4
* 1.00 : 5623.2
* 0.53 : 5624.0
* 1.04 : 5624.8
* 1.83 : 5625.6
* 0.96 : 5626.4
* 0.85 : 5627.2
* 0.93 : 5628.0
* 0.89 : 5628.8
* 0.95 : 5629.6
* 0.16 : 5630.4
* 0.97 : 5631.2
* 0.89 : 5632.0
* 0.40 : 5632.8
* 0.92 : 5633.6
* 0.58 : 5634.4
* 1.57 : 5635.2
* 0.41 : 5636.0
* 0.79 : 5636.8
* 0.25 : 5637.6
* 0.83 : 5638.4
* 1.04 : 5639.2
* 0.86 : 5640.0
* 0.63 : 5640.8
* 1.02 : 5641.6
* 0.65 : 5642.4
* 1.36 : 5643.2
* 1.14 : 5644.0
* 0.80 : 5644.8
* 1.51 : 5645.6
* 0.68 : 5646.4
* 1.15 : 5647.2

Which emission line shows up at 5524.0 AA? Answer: [O II] 3727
